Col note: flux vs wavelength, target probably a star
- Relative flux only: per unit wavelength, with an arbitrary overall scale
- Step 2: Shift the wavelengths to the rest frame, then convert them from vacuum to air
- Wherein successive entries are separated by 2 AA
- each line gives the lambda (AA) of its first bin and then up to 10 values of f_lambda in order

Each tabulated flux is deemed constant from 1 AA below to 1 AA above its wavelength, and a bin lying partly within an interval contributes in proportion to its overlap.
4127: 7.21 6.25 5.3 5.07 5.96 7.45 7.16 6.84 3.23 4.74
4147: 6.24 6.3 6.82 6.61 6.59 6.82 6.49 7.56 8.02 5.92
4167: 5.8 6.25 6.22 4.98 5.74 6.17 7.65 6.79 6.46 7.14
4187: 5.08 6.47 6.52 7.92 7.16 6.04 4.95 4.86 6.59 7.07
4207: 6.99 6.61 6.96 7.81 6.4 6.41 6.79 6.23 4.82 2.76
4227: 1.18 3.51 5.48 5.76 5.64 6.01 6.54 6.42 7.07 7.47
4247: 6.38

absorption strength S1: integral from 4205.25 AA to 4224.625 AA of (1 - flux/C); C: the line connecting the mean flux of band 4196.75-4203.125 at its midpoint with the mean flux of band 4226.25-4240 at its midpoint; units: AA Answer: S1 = -4.61 AA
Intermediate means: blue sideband 5.42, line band 6.46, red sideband 4.94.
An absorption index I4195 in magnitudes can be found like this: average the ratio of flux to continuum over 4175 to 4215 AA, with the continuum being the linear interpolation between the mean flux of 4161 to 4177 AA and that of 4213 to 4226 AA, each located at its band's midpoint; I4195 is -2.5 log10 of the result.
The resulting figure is -0.10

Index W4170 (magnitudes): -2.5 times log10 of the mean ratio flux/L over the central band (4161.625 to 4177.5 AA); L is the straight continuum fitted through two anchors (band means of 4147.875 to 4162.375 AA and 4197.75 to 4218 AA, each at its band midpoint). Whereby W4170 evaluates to 0.09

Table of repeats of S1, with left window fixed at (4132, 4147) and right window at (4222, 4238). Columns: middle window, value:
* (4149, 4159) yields -1.91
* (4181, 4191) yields -2.51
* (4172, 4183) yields -2.27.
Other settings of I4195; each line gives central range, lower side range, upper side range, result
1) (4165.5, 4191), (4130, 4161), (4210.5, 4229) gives -0.08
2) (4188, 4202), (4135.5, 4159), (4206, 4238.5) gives -0.08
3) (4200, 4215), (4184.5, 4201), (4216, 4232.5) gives -0.21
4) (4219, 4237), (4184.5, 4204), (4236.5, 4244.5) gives 0.37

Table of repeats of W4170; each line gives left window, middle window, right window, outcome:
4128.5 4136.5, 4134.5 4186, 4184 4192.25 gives -0.06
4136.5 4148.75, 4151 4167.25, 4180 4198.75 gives -0.11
